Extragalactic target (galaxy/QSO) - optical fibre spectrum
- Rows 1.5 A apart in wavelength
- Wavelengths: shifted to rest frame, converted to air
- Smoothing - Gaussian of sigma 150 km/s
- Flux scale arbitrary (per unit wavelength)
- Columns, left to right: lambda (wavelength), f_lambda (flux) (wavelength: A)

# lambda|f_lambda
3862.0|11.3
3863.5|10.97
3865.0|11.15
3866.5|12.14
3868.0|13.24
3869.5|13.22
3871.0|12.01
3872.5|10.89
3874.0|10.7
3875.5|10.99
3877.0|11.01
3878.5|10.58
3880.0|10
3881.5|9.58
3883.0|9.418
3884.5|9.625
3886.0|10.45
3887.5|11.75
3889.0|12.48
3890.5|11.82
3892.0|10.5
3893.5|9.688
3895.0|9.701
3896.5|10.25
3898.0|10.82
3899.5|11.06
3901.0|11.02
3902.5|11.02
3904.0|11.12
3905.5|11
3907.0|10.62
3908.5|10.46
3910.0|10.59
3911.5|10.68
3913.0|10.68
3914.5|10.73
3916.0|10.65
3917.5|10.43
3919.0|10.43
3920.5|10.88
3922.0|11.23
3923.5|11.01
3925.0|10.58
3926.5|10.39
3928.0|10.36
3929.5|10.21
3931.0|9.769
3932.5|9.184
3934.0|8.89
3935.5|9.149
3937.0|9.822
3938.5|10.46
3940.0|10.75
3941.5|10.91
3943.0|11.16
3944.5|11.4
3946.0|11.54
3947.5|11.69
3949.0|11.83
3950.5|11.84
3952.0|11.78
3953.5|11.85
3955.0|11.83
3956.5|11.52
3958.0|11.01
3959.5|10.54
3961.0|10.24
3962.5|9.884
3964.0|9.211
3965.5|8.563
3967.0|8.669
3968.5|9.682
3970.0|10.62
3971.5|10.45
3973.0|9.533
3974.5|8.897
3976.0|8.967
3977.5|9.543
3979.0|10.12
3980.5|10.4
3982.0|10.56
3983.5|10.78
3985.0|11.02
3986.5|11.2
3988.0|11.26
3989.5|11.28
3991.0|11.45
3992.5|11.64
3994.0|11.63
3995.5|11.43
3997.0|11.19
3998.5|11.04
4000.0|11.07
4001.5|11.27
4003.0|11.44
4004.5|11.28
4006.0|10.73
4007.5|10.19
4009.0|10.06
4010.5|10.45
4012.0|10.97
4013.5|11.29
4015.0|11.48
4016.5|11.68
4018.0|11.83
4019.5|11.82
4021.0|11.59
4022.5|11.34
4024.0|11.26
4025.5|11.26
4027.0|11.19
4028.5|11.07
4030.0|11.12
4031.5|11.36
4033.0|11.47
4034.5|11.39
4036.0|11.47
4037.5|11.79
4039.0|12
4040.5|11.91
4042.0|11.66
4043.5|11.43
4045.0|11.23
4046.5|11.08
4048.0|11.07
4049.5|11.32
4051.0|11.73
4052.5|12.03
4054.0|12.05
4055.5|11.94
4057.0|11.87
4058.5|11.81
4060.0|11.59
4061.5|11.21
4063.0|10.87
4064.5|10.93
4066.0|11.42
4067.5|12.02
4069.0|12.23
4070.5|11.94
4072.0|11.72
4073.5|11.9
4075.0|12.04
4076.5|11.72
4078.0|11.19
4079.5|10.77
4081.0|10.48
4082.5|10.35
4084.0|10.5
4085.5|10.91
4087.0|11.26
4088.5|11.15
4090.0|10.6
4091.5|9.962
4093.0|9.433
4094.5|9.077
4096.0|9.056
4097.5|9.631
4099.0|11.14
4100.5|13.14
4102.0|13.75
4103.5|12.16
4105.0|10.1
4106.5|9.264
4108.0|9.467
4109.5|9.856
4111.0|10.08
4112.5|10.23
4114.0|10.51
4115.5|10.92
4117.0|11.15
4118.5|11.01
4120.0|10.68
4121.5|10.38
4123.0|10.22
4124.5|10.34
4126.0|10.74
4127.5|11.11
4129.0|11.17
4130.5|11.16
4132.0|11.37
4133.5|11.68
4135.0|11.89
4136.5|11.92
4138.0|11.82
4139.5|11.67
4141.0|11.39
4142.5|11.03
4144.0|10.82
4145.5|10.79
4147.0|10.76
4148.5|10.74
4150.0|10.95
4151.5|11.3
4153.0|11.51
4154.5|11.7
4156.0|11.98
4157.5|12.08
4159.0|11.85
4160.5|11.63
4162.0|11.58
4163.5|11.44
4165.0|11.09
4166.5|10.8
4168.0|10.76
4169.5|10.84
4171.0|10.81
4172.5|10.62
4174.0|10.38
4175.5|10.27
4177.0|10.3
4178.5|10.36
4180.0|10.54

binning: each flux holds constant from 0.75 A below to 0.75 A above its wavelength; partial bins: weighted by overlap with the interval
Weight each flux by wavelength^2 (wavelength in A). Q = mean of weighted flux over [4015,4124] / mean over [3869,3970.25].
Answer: 1.13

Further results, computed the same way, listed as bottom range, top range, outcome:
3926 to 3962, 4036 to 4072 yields 1.14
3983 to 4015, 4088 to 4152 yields 1.04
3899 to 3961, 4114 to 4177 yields 1.15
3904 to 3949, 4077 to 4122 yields 1.09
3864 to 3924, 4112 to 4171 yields 1.16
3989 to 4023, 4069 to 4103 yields 1.02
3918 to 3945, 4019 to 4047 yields 1.16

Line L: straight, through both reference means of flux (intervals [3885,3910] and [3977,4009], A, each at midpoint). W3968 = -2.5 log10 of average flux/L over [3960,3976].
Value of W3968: 0.15 mag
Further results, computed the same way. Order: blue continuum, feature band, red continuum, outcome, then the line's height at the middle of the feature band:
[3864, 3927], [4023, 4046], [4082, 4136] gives -0.065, 10.8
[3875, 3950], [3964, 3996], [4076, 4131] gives 0.031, 10.6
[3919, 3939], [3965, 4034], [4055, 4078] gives 0.012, 10.9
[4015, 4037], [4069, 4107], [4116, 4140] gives 0.028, 11.2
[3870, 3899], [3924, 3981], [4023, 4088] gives 0.063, 11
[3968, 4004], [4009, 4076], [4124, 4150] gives -0.060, 10.9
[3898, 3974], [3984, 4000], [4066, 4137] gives -0.059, 10.7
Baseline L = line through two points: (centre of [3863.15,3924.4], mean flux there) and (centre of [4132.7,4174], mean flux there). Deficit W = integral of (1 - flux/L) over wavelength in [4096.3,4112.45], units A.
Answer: 0.6 A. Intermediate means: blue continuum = 10.9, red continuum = 11.3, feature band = 10.8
